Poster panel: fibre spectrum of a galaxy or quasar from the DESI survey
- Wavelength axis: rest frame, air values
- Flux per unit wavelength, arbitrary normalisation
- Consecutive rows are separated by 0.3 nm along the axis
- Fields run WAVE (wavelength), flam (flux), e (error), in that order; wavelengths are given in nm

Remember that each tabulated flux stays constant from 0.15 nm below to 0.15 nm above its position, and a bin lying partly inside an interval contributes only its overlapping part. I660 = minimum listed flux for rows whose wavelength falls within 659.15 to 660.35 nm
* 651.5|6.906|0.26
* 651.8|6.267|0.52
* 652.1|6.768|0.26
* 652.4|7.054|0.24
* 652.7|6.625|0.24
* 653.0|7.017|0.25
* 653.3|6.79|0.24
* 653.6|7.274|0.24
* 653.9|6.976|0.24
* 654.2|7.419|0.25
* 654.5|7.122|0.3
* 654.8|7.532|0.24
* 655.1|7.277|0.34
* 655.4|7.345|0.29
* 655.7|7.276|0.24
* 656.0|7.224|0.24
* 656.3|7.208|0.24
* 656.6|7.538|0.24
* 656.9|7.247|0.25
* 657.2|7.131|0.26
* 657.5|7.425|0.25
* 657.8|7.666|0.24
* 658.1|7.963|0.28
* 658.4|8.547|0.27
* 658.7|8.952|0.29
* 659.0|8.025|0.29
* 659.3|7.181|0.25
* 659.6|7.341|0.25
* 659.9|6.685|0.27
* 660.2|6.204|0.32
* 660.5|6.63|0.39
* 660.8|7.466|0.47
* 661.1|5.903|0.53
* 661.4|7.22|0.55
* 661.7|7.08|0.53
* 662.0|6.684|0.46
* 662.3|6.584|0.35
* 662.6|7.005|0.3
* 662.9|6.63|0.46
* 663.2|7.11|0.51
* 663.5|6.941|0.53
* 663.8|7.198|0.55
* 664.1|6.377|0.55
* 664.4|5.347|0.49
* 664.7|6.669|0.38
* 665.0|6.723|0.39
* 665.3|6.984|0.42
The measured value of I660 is 6.204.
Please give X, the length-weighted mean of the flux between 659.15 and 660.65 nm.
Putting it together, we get 6.81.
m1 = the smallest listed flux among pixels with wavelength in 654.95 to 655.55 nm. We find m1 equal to 7.277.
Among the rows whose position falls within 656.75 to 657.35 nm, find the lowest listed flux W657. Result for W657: 7.131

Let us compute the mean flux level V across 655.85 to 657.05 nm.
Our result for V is 7.3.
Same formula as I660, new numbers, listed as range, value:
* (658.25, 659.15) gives 8.025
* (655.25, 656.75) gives 7.208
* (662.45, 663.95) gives 6.63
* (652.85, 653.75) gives 6.79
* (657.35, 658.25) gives 7.425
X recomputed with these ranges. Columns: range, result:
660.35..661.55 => 6.8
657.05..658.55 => 7.75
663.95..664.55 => 5.86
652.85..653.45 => 6.9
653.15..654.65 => 7.12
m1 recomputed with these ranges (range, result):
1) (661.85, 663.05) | 6.584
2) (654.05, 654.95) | 7.122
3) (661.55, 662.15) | 6.684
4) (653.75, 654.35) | 6.976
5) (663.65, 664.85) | 5.347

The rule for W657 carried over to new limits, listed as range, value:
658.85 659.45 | 7.181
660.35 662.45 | 5.903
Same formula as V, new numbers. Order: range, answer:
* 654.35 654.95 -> 7.33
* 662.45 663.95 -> 6.98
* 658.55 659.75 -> 7.87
